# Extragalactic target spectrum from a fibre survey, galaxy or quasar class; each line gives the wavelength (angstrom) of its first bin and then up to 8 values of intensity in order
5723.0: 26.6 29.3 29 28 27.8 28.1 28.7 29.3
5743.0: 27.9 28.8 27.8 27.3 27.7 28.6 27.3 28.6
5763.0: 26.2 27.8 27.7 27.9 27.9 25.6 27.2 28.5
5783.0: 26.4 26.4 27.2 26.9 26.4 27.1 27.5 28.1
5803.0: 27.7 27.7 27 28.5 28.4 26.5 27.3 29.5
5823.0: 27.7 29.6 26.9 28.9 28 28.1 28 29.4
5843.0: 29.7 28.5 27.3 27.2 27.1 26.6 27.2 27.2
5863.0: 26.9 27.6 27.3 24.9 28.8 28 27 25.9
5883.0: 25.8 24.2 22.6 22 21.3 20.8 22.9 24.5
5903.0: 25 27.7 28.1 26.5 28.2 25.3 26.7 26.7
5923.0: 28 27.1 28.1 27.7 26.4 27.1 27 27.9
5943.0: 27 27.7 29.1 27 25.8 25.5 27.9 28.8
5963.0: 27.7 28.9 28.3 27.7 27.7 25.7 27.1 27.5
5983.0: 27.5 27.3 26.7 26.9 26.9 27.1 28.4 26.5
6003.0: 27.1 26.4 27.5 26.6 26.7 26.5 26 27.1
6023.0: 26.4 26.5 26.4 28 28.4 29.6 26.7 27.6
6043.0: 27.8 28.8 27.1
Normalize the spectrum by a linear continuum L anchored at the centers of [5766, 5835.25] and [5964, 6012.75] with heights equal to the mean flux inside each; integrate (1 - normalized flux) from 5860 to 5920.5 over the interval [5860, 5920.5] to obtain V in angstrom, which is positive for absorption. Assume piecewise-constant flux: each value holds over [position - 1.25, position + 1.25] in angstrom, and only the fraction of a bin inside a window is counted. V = 3.9 angstrom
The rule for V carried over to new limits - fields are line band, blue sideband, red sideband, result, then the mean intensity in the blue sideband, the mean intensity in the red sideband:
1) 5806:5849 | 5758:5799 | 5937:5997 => -1.5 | 27.2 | 27.4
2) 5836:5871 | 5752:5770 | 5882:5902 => -4.6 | 27.7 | 23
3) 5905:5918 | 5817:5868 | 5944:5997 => 0.3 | 27.9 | 27.4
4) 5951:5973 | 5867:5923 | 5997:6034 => -1.0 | 25.5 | 26.9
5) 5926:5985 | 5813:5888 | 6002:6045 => -0.4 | 27.4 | 27.2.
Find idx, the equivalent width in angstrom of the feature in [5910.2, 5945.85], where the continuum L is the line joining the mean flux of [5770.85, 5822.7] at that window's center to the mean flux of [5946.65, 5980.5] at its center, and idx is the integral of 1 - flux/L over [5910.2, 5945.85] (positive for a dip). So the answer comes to 0.4 angstrom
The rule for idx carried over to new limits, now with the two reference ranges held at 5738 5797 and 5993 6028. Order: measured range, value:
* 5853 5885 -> 0.42 angstrom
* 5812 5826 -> -0.36 angstrom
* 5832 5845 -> -0.63 angstrom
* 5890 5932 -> 2.10 angstrom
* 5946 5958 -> -0.01 angstrom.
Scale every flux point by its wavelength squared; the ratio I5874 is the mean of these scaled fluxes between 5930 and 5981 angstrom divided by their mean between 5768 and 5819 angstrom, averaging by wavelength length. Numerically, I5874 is 1.06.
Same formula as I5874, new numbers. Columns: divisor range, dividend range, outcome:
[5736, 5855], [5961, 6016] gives 1.05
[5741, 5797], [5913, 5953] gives 1.05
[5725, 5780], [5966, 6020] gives 1.05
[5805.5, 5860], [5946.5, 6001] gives 1.03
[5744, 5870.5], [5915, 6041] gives 1.04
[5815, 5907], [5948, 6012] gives 1.07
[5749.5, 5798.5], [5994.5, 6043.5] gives 1.08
